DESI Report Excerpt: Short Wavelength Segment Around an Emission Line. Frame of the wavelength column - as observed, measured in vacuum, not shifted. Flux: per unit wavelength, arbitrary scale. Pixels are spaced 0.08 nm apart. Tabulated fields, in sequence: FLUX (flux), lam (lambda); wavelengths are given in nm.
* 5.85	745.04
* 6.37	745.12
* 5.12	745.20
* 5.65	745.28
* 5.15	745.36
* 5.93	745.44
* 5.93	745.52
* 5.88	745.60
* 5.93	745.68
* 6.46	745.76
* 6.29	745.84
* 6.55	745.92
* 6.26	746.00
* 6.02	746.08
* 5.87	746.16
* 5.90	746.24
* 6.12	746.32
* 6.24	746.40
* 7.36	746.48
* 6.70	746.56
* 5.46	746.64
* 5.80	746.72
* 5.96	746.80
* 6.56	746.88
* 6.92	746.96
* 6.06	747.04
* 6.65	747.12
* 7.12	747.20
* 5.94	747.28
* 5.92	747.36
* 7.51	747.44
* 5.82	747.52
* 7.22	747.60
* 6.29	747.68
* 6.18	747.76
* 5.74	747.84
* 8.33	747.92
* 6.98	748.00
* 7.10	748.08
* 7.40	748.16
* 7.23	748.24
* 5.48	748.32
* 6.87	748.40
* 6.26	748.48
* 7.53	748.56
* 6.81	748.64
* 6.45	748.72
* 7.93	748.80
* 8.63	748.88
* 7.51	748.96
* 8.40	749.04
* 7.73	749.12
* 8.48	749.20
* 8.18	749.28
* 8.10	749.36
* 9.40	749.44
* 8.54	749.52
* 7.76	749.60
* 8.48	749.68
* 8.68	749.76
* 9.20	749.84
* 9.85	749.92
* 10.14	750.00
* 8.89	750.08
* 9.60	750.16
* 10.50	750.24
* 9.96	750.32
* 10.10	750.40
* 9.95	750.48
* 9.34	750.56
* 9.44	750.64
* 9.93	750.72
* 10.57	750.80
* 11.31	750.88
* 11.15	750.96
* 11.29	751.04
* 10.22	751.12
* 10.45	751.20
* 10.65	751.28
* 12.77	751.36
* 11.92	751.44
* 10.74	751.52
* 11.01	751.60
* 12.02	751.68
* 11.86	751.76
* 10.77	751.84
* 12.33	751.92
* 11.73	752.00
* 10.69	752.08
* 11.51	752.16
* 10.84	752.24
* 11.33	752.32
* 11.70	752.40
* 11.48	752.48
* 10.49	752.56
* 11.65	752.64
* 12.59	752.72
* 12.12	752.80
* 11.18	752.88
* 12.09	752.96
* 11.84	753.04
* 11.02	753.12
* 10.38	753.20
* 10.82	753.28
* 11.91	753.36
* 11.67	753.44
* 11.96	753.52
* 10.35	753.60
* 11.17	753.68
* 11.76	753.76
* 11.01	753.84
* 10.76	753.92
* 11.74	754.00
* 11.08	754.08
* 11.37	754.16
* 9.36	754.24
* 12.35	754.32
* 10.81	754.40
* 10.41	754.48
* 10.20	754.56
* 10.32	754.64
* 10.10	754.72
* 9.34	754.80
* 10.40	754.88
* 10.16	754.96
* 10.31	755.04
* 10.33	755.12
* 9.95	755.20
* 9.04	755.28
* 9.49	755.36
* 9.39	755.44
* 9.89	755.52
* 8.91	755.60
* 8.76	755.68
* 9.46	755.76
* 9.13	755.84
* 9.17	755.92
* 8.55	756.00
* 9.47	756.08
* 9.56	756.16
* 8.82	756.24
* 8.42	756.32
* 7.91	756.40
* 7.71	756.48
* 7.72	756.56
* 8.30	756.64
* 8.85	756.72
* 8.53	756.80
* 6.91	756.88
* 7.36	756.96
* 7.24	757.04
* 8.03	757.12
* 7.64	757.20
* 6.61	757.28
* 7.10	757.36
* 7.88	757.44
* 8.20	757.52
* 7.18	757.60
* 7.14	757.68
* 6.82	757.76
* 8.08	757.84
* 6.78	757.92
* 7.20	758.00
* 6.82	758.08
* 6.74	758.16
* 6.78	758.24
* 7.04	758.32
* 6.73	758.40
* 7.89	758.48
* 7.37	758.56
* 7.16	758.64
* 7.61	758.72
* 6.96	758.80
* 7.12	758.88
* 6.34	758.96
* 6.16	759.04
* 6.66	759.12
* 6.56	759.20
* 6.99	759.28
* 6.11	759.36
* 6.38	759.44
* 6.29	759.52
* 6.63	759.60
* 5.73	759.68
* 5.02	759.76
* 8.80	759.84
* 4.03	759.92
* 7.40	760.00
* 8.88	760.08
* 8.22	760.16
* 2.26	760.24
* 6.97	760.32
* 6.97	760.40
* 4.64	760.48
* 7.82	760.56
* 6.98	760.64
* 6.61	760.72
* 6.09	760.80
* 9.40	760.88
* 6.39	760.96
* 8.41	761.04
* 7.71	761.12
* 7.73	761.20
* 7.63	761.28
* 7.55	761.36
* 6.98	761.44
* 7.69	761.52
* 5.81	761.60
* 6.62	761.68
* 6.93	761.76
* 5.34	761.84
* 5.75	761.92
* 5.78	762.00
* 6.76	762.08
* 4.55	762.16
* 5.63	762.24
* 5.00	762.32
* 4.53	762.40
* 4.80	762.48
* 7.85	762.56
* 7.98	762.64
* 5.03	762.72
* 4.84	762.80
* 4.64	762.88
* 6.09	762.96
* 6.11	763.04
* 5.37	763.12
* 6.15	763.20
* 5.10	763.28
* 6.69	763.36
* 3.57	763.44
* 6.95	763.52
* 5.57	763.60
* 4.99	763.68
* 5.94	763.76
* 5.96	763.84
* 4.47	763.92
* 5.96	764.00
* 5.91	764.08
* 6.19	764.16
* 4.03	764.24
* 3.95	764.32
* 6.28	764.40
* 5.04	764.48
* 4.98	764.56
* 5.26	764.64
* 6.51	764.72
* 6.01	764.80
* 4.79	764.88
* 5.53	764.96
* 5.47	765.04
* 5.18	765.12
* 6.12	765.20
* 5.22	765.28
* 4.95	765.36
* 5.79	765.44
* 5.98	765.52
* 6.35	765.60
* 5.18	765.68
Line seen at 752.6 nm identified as Mg II 2798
